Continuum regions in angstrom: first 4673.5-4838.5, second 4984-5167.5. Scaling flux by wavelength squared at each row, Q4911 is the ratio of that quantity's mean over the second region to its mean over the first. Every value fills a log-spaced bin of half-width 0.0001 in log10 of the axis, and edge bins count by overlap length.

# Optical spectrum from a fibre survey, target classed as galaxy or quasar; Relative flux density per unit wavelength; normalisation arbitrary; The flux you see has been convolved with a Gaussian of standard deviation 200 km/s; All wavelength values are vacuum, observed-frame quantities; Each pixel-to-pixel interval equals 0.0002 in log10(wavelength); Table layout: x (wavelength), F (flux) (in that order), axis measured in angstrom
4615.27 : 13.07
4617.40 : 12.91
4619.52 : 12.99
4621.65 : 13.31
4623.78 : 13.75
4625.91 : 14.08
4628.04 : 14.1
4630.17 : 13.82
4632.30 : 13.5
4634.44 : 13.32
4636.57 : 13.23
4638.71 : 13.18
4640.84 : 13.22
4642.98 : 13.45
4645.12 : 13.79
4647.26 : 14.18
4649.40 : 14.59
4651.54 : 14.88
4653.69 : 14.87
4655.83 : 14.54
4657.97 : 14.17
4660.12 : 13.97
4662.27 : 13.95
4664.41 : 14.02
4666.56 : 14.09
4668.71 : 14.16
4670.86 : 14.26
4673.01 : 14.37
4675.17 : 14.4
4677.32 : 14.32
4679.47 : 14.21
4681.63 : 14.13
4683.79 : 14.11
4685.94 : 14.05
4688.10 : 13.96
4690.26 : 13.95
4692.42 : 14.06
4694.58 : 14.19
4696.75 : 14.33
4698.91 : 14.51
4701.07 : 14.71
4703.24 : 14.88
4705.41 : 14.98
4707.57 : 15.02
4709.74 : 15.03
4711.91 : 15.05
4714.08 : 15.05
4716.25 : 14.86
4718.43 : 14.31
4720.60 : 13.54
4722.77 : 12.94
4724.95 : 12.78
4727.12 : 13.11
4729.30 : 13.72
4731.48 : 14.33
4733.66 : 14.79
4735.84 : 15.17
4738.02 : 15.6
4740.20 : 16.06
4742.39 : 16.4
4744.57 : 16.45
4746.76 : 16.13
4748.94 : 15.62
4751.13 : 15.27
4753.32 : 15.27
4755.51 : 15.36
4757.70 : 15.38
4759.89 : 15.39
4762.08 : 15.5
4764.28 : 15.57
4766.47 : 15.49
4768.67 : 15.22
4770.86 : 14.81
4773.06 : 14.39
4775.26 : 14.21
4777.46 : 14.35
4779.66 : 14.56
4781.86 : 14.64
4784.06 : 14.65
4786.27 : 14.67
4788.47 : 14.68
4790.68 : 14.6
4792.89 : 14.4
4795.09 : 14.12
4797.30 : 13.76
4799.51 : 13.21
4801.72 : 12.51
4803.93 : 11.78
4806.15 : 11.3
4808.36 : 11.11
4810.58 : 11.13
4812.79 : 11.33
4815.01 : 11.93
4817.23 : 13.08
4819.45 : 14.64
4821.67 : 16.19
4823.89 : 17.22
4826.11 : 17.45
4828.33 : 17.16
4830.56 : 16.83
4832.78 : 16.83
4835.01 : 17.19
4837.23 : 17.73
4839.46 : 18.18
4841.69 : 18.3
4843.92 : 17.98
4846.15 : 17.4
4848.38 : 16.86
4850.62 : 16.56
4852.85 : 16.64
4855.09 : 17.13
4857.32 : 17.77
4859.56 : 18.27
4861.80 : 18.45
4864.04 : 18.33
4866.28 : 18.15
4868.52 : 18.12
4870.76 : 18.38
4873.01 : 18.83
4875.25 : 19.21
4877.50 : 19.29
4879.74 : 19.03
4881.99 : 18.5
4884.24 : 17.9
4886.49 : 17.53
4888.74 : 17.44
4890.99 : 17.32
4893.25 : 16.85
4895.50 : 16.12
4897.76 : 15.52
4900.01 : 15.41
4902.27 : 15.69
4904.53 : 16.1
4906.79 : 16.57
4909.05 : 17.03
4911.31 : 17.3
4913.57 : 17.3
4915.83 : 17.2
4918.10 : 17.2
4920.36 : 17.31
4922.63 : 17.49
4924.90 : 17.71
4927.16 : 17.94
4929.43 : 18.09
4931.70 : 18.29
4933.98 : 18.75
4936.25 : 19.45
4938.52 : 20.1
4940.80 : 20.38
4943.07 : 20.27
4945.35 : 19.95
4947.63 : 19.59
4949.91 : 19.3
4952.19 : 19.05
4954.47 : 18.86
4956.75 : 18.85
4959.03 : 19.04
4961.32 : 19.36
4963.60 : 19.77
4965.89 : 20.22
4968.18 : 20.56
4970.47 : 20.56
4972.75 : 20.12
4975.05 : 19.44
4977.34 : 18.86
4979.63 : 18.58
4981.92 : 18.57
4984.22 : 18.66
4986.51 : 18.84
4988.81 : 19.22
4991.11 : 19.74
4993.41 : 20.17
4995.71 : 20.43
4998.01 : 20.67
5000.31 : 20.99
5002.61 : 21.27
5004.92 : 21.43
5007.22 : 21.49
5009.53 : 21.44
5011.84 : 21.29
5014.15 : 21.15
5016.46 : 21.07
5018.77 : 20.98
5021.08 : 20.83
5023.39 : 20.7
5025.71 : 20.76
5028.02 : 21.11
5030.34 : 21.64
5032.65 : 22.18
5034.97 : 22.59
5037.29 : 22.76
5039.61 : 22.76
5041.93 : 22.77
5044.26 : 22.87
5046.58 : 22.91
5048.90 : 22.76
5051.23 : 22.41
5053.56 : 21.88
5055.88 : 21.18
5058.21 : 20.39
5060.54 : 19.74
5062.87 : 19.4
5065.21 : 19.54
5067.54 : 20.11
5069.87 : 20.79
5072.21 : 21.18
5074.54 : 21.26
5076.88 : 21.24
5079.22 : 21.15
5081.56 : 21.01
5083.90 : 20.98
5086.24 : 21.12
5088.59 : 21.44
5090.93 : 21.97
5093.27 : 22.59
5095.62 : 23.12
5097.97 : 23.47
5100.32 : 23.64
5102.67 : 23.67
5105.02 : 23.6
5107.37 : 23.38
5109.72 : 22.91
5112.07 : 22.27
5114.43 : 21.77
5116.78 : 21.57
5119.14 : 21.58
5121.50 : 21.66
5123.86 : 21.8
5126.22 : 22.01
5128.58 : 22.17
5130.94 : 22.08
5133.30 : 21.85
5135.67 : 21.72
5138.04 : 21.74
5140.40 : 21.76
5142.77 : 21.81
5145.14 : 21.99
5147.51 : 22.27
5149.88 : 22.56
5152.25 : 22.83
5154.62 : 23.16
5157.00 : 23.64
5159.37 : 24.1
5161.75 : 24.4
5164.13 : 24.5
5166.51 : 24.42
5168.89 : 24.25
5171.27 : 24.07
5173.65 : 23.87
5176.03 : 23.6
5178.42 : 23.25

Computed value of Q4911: 1.70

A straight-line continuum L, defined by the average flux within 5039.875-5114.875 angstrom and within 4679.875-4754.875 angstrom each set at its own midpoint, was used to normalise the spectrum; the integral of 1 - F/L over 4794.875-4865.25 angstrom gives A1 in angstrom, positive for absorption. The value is 5.6 angstrom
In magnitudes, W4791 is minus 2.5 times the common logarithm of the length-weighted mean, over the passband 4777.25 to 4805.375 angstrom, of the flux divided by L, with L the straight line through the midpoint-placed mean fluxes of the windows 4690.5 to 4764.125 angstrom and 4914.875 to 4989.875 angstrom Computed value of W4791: 0.15 mag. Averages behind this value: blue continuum 14.8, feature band 13.9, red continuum 19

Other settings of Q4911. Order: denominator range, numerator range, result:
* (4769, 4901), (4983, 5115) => 1.46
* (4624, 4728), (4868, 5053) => 1.55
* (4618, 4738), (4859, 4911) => 1.35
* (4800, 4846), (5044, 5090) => 1.55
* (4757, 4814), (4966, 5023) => 1.59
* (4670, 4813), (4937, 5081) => 1.60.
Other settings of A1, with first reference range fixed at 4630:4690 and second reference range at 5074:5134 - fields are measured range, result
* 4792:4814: 5.5 angstrom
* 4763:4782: 1.5 angstrom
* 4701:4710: 0.0 angstrom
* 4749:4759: 0.2 angstrom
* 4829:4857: 0.1 angstrom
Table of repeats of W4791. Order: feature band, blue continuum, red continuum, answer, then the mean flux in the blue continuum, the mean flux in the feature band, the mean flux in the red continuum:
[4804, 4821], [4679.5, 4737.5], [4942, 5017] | 0.33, 14.3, 12.2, 20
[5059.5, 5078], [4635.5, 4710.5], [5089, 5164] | 0.06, 14.2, 20.4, 22.6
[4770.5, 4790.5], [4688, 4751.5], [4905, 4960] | 0.09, 14.7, 14.5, 18.4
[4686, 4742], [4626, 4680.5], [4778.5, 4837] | -0.02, 14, 14.5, 14.3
